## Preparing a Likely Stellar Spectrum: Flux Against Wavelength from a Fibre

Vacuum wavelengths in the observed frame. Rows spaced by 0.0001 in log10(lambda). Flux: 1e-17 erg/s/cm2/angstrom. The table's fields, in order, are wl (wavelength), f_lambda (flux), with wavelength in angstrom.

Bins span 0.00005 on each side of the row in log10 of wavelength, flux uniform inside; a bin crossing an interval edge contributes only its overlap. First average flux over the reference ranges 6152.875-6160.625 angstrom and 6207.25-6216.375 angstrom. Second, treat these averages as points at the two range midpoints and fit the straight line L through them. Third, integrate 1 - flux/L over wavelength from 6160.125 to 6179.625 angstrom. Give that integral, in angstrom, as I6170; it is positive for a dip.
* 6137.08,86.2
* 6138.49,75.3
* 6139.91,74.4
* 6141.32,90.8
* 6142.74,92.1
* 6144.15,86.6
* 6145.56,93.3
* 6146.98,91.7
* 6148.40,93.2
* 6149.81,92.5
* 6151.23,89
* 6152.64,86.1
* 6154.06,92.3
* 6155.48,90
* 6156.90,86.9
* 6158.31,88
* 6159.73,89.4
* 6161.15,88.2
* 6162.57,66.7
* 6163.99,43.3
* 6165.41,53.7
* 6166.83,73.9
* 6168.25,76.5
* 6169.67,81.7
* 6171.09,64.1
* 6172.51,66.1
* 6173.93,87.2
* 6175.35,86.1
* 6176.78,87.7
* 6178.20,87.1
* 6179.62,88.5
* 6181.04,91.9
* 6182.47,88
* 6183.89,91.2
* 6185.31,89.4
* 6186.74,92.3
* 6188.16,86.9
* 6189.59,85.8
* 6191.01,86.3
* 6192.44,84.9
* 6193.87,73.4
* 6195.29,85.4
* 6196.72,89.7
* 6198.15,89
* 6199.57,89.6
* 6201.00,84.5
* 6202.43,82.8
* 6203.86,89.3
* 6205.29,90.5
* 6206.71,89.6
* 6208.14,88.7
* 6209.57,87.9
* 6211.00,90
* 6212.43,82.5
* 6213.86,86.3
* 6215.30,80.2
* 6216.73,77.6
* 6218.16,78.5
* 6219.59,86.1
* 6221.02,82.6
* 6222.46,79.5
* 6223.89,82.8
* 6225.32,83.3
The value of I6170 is 3.0 angstrom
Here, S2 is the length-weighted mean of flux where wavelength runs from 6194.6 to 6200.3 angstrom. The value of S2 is 88.4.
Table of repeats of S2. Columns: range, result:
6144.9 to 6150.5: 92.6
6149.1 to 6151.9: 90.8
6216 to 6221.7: 81.3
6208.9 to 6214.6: 86.5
